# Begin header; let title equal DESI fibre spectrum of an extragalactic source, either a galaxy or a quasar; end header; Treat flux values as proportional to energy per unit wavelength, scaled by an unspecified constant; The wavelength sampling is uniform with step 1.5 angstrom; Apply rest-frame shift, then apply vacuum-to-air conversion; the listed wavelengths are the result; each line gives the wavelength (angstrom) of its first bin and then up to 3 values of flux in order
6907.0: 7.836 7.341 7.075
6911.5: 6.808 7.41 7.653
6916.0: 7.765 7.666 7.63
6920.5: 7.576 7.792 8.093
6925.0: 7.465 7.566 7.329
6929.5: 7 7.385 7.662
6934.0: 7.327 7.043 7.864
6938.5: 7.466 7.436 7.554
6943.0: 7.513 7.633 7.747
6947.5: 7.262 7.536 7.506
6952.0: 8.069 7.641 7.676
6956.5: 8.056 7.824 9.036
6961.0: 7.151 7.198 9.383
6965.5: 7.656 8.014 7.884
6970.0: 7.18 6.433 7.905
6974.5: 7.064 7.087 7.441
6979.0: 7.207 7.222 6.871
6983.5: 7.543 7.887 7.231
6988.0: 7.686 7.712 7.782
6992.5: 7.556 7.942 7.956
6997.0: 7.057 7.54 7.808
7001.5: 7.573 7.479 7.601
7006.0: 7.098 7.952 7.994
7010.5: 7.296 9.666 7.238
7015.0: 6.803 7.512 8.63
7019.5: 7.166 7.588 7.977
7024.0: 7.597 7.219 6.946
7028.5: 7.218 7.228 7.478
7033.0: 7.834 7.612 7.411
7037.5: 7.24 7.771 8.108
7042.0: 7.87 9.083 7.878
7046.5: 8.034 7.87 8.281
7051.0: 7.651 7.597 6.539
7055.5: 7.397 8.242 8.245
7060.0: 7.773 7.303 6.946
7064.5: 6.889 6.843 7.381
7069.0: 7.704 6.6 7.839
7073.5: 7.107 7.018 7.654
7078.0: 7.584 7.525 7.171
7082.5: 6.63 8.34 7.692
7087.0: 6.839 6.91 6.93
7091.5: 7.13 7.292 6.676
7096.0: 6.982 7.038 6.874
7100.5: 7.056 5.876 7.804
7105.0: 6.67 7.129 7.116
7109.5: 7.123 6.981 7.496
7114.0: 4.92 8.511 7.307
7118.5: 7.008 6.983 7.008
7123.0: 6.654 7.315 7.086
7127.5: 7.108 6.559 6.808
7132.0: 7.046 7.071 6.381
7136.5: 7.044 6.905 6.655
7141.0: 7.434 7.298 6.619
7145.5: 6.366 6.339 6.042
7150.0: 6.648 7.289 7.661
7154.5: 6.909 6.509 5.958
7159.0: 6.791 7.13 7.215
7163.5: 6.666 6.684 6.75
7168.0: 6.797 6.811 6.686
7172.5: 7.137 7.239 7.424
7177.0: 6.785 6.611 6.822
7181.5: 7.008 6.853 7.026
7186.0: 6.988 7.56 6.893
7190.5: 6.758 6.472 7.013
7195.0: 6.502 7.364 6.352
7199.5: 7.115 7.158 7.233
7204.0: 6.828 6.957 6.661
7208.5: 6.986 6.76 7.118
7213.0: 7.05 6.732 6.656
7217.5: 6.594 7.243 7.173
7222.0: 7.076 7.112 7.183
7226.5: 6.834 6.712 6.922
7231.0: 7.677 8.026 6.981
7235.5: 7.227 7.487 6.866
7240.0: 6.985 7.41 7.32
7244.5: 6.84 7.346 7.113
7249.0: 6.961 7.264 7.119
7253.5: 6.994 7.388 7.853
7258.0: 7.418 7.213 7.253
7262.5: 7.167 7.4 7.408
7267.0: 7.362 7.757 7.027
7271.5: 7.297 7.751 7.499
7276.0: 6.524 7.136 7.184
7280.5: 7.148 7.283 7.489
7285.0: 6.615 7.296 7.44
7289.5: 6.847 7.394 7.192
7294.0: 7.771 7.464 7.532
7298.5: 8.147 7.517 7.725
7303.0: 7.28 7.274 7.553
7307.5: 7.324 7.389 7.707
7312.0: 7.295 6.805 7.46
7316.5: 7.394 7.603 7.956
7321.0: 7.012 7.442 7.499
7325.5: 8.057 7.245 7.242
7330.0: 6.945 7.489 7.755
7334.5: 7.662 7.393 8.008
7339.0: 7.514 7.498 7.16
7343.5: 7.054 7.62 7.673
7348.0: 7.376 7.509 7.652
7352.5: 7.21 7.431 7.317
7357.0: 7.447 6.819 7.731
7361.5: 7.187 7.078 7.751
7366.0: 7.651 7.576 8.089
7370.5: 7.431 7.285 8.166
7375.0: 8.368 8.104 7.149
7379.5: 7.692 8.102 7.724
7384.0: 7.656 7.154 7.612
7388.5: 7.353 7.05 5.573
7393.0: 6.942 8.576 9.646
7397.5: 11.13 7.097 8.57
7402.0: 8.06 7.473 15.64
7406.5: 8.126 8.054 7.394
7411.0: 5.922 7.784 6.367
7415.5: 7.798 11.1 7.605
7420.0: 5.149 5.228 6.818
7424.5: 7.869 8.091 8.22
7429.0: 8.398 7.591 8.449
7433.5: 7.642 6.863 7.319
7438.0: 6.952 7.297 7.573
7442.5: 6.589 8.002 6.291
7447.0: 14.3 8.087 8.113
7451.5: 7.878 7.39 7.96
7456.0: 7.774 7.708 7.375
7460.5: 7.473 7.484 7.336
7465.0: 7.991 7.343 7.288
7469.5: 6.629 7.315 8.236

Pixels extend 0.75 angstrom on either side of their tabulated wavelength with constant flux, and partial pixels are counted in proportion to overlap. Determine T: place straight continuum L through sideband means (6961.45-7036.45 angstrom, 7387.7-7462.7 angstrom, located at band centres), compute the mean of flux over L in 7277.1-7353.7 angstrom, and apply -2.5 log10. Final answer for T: 0.06 mag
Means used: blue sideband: 7.57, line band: 7.42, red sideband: 7.9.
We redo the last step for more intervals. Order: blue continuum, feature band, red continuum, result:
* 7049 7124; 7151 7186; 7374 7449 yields 0.07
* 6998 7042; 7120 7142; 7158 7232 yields 0.04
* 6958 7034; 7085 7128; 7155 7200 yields 0.02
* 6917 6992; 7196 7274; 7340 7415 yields 0.08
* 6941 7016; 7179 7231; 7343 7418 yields 0.12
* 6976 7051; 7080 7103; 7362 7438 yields 0.09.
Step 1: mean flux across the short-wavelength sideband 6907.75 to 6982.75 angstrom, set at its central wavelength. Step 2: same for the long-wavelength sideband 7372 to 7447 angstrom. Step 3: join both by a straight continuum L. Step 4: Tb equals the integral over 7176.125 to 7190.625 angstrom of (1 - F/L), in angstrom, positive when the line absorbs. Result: 1.42 angstrom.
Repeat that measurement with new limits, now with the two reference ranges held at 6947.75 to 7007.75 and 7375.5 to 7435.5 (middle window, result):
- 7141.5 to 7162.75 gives 2.58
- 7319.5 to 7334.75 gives 0.73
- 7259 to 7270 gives 0.62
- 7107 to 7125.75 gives 1.60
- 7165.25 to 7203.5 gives 3.98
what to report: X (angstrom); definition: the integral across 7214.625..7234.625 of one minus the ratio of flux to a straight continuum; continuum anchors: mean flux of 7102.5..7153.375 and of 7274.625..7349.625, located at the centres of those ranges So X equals 0.3 angstrom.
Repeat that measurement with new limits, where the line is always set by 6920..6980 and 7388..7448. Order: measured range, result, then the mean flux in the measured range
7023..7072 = 0.7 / 7.56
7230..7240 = 0.6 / 7.34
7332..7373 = 2.2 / 7.48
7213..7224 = 1.2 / 6.94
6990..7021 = -0.2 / 7.68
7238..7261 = 1.8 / 7.21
